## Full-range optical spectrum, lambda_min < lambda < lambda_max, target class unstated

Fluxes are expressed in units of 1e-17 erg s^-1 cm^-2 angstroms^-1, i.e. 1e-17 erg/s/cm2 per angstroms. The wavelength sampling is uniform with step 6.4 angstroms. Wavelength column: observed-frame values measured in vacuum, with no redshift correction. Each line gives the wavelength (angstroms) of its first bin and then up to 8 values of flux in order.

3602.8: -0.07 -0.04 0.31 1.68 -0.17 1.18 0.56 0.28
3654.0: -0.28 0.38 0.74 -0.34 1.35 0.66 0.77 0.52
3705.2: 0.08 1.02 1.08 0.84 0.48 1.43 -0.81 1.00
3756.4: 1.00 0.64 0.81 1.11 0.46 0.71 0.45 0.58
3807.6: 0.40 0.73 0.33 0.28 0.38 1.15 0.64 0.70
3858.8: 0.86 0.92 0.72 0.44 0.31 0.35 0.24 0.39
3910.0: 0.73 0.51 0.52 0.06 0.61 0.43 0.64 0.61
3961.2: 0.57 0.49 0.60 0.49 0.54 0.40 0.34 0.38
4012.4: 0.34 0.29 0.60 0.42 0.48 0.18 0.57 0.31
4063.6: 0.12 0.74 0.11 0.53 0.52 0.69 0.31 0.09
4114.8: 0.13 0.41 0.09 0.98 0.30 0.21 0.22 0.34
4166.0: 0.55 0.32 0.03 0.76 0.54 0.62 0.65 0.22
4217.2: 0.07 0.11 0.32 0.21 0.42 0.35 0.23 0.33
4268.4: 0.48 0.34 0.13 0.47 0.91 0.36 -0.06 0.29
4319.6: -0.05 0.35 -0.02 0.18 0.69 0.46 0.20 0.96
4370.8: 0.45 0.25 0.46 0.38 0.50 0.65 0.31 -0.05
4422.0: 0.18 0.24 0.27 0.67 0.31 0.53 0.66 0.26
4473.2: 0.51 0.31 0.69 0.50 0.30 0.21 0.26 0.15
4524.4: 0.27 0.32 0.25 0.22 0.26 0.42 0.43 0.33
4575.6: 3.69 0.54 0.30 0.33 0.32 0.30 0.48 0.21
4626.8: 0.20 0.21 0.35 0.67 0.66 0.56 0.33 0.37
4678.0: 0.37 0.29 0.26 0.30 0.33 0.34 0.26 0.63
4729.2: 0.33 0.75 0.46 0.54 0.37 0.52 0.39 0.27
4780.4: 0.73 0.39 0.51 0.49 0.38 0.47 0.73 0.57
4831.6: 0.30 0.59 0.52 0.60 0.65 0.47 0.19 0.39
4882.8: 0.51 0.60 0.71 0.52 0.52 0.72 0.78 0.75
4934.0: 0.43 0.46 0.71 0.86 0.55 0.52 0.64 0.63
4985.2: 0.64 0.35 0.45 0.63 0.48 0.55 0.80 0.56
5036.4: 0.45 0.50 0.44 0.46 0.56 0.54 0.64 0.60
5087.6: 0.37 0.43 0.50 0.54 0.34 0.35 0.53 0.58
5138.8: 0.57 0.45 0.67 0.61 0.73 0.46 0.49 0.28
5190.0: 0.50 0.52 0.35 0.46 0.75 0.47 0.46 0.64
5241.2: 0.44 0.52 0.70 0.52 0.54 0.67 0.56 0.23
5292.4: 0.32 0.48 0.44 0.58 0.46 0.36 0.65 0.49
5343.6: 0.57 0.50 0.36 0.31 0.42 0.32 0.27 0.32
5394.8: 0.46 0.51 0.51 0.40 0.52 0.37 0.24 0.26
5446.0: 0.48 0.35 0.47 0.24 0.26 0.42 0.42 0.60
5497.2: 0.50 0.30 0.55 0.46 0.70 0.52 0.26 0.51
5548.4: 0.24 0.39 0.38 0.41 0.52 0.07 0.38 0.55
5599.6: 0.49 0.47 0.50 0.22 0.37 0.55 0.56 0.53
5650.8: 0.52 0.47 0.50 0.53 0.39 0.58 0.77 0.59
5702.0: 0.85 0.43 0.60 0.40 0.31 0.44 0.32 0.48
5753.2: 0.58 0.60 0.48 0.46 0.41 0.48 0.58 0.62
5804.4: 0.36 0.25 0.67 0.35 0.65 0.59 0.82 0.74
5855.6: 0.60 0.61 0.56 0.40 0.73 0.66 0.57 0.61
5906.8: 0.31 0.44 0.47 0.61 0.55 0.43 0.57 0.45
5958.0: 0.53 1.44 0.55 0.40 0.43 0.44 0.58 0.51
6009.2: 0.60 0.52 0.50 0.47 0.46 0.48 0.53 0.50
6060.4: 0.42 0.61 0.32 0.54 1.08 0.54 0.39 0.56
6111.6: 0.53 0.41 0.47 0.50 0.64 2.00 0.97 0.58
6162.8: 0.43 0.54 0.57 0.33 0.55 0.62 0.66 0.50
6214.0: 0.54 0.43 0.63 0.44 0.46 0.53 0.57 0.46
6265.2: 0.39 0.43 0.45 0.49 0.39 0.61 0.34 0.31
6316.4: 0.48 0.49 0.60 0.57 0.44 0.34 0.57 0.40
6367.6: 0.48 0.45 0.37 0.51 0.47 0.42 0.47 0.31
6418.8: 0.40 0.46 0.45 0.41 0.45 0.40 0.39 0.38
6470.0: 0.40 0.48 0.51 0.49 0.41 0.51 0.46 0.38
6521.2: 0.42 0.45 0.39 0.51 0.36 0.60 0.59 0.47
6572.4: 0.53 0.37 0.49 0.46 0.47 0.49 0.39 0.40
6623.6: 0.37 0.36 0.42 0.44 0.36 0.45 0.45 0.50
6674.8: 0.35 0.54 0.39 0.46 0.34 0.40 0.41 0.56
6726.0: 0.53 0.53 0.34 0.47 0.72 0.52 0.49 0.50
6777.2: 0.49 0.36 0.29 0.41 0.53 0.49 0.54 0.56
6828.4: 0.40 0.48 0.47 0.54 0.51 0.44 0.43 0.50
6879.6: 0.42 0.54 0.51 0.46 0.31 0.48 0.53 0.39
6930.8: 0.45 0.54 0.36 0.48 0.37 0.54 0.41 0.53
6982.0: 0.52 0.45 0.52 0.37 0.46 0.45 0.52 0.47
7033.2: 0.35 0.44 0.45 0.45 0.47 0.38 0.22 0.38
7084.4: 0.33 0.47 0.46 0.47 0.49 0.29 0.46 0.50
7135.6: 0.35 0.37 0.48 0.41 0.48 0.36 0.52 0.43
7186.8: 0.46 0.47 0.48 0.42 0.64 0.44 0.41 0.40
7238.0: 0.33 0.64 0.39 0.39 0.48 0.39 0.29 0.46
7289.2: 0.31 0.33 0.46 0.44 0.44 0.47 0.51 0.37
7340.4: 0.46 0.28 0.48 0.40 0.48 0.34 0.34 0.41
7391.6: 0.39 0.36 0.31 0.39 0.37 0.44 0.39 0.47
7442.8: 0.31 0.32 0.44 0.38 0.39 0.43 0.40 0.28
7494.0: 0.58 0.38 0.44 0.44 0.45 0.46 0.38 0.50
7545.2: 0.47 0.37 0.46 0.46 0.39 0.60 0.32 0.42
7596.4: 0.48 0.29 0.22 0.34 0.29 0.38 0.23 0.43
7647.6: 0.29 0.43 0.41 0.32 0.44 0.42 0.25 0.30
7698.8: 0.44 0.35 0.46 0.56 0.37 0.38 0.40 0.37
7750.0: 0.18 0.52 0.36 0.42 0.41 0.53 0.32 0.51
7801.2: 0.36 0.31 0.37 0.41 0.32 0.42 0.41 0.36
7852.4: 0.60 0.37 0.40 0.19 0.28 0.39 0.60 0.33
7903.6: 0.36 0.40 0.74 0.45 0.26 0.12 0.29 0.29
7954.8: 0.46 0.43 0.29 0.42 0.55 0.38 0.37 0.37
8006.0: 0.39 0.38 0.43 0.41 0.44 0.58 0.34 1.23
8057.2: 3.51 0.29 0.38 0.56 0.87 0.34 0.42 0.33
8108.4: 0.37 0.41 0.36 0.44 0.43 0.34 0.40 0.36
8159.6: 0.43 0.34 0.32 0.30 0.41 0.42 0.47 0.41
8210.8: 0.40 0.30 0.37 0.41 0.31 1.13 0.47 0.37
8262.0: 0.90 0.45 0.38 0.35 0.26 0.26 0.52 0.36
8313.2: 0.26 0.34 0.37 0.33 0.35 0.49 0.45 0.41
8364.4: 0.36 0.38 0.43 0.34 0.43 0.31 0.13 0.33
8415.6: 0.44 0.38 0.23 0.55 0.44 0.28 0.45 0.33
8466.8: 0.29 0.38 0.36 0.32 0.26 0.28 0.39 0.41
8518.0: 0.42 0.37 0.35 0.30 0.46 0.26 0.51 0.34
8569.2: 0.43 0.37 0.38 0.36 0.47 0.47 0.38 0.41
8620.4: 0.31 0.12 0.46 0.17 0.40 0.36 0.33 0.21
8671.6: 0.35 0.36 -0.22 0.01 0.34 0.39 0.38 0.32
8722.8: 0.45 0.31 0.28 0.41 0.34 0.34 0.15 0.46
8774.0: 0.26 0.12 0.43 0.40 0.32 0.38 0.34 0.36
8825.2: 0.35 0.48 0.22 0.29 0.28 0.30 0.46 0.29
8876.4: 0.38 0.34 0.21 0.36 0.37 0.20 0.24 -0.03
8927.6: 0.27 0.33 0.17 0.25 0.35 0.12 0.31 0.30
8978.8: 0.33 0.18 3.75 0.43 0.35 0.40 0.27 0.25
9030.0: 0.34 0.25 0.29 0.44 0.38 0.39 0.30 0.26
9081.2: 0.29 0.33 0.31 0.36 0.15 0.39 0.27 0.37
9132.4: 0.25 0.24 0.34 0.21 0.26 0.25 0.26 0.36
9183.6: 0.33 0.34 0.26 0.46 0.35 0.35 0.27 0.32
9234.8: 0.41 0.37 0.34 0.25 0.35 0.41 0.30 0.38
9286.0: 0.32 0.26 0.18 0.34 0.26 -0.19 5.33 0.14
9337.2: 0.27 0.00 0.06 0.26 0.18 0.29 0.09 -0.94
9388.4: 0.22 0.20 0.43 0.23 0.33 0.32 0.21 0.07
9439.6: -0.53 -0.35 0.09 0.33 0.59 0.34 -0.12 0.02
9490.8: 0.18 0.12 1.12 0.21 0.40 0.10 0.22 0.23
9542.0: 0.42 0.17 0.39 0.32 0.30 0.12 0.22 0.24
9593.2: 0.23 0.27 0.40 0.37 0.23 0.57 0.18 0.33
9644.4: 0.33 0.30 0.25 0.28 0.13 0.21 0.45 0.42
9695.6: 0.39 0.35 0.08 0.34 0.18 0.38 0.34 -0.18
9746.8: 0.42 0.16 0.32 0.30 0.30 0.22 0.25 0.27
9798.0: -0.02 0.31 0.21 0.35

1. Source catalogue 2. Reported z 0.23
